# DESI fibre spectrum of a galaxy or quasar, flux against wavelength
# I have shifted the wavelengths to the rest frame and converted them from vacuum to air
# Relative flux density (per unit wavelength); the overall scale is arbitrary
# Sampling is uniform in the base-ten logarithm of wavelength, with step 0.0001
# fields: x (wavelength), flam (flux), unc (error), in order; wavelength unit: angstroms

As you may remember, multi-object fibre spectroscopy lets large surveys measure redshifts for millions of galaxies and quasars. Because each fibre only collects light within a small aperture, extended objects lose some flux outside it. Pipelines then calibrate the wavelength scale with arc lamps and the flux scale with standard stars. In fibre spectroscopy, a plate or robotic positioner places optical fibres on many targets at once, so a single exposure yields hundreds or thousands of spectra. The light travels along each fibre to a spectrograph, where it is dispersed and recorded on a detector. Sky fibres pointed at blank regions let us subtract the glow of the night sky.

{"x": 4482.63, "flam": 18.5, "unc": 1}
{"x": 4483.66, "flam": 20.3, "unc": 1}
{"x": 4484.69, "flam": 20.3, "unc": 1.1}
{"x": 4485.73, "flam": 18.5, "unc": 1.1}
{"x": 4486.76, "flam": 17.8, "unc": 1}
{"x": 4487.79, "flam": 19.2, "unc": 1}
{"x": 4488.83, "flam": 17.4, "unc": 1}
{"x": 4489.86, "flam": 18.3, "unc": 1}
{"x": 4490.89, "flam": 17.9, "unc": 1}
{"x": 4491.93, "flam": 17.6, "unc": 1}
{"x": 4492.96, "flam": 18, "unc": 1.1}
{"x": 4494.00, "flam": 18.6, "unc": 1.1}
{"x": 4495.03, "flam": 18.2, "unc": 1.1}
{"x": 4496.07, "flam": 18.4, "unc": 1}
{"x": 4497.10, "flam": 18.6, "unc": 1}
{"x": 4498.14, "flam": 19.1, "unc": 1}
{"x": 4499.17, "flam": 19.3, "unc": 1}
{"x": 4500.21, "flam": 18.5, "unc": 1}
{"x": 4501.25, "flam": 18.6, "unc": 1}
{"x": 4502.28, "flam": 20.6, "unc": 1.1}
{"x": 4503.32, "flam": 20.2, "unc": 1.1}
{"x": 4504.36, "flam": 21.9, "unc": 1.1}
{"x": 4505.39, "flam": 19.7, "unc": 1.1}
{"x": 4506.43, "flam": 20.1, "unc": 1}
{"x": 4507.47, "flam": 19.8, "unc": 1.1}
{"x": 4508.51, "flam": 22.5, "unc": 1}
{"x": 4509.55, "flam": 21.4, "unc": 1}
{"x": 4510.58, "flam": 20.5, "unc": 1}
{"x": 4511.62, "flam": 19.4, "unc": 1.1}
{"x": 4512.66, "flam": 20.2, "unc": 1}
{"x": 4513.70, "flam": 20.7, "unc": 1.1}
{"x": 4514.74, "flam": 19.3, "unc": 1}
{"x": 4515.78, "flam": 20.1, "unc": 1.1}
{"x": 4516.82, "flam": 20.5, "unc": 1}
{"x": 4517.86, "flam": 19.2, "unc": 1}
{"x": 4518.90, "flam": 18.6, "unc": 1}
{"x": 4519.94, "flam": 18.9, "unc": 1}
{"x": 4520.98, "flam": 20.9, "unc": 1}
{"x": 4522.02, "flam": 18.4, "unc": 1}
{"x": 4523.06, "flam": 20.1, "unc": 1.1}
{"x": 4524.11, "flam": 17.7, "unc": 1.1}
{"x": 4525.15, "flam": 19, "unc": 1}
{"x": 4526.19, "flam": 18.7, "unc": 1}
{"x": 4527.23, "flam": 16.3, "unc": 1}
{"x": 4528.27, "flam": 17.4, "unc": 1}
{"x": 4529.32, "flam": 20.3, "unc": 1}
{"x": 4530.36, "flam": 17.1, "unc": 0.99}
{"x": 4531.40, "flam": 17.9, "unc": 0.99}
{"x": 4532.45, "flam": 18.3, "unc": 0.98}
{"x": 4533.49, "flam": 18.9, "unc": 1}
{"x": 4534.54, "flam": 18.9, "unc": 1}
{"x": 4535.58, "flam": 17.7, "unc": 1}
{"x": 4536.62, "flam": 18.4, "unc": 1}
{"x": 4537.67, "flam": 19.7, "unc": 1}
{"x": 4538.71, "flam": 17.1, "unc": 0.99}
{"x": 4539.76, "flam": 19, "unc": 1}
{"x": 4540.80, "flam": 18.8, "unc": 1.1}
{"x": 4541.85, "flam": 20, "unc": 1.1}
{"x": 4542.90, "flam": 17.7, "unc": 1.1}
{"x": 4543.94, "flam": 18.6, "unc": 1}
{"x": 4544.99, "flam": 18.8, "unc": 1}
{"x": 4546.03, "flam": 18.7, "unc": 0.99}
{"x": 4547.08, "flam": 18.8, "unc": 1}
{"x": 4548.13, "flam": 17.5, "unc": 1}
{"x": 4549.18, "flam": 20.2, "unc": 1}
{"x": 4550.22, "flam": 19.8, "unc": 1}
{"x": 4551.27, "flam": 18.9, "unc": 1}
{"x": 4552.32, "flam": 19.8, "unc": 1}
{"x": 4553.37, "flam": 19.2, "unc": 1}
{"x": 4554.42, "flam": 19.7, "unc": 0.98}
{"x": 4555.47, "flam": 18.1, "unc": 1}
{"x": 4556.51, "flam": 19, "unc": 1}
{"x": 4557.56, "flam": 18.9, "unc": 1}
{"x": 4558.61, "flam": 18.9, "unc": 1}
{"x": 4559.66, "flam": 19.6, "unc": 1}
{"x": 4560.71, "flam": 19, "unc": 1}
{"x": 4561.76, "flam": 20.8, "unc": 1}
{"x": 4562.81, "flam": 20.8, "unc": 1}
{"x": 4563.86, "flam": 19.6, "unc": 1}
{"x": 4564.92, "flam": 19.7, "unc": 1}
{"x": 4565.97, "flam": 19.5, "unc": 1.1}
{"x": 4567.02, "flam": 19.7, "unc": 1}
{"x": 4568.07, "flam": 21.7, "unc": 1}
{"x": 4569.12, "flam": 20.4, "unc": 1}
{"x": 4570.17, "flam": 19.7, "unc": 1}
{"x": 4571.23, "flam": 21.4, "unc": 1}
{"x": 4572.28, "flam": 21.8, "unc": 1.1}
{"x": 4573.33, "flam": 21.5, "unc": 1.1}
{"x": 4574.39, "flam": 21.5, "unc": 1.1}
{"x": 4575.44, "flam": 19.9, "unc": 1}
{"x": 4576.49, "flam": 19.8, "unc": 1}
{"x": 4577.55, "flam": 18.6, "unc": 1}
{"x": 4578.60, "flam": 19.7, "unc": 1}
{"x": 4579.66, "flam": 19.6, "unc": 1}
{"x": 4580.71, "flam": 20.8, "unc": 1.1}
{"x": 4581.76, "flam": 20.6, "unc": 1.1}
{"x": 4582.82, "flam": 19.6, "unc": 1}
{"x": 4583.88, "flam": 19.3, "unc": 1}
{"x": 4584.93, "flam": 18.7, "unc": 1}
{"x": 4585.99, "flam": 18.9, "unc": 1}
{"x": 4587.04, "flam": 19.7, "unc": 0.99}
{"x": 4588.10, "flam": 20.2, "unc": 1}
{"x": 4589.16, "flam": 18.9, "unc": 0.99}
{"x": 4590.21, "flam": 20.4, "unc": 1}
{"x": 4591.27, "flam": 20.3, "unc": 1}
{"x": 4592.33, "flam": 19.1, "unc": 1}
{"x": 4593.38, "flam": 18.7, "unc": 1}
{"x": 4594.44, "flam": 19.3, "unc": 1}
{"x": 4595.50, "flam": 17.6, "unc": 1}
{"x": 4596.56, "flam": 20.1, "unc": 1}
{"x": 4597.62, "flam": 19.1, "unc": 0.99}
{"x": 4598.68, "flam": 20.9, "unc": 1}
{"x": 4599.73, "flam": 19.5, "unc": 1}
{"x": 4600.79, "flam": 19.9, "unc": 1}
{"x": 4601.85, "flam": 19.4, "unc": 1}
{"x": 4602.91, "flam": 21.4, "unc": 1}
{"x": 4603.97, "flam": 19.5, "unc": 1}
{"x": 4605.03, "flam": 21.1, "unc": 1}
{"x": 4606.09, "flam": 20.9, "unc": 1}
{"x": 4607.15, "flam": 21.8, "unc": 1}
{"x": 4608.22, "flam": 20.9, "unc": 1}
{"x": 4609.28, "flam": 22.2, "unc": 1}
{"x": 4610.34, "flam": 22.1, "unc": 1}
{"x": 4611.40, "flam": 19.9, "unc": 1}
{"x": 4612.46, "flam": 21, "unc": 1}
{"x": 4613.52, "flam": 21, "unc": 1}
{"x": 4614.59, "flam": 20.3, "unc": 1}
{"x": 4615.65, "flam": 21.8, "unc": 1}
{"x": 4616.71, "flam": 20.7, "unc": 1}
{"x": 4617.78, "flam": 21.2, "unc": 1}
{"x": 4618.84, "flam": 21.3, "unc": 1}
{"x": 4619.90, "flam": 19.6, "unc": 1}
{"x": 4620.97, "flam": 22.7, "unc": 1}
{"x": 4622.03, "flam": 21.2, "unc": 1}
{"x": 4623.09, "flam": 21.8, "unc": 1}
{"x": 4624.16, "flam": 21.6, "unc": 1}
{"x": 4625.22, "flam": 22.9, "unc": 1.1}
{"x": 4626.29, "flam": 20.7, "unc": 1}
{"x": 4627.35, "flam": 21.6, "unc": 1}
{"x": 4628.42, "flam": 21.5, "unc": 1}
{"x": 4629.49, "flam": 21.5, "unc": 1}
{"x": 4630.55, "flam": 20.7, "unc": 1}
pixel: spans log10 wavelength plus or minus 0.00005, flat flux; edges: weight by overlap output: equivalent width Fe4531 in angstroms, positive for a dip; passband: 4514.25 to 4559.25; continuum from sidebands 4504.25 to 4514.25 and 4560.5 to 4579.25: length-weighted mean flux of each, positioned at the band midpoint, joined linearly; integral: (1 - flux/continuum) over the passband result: 3.5 angstroms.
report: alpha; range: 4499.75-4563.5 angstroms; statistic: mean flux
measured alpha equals 19.2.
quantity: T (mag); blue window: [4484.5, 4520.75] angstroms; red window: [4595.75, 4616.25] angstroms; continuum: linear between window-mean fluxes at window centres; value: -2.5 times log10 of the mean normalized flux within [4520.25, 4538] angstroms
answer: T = 0.06 mag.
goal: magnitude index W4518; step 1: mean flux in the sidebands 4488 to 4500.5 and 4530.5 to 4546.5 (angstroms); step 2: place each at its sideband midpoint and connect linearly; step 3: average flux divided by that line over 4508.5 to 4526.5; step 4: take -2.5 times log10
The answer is -0.073 mag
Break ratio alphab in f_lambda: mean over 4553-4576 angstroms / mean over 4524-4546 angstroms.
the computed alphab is 1.09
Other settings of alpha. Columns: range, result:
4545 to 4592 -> 19.7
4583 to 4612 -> 20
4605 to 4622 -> 21.2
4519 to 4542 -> 18.6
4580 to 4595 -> 19.6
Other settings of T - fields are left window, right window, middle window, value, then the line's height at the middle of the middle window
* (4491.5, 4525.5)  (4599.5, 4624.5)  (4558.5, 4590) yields 0.023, 20.4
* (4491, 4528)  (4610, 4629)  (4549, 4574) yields 0.020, 20.3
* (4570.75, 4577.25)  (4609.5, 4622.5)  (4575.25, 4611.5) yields 0.055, 21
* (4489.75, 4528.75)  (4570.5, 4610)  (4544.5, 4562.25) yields 0.032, 19.7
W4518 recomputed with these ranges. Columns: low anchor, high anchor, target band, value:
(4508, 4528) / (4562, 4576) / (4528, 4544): 0.081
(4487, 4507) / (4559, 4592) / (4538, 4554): 0.043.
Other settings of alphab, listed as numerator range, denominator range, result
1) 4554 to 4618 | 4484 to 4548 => 1.06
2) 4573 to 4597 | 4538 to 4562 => 1.04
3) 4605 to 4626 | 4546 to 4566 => 1.10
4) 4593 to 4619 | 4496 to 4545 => 1.06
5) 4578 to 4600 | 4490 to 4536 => 1.02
